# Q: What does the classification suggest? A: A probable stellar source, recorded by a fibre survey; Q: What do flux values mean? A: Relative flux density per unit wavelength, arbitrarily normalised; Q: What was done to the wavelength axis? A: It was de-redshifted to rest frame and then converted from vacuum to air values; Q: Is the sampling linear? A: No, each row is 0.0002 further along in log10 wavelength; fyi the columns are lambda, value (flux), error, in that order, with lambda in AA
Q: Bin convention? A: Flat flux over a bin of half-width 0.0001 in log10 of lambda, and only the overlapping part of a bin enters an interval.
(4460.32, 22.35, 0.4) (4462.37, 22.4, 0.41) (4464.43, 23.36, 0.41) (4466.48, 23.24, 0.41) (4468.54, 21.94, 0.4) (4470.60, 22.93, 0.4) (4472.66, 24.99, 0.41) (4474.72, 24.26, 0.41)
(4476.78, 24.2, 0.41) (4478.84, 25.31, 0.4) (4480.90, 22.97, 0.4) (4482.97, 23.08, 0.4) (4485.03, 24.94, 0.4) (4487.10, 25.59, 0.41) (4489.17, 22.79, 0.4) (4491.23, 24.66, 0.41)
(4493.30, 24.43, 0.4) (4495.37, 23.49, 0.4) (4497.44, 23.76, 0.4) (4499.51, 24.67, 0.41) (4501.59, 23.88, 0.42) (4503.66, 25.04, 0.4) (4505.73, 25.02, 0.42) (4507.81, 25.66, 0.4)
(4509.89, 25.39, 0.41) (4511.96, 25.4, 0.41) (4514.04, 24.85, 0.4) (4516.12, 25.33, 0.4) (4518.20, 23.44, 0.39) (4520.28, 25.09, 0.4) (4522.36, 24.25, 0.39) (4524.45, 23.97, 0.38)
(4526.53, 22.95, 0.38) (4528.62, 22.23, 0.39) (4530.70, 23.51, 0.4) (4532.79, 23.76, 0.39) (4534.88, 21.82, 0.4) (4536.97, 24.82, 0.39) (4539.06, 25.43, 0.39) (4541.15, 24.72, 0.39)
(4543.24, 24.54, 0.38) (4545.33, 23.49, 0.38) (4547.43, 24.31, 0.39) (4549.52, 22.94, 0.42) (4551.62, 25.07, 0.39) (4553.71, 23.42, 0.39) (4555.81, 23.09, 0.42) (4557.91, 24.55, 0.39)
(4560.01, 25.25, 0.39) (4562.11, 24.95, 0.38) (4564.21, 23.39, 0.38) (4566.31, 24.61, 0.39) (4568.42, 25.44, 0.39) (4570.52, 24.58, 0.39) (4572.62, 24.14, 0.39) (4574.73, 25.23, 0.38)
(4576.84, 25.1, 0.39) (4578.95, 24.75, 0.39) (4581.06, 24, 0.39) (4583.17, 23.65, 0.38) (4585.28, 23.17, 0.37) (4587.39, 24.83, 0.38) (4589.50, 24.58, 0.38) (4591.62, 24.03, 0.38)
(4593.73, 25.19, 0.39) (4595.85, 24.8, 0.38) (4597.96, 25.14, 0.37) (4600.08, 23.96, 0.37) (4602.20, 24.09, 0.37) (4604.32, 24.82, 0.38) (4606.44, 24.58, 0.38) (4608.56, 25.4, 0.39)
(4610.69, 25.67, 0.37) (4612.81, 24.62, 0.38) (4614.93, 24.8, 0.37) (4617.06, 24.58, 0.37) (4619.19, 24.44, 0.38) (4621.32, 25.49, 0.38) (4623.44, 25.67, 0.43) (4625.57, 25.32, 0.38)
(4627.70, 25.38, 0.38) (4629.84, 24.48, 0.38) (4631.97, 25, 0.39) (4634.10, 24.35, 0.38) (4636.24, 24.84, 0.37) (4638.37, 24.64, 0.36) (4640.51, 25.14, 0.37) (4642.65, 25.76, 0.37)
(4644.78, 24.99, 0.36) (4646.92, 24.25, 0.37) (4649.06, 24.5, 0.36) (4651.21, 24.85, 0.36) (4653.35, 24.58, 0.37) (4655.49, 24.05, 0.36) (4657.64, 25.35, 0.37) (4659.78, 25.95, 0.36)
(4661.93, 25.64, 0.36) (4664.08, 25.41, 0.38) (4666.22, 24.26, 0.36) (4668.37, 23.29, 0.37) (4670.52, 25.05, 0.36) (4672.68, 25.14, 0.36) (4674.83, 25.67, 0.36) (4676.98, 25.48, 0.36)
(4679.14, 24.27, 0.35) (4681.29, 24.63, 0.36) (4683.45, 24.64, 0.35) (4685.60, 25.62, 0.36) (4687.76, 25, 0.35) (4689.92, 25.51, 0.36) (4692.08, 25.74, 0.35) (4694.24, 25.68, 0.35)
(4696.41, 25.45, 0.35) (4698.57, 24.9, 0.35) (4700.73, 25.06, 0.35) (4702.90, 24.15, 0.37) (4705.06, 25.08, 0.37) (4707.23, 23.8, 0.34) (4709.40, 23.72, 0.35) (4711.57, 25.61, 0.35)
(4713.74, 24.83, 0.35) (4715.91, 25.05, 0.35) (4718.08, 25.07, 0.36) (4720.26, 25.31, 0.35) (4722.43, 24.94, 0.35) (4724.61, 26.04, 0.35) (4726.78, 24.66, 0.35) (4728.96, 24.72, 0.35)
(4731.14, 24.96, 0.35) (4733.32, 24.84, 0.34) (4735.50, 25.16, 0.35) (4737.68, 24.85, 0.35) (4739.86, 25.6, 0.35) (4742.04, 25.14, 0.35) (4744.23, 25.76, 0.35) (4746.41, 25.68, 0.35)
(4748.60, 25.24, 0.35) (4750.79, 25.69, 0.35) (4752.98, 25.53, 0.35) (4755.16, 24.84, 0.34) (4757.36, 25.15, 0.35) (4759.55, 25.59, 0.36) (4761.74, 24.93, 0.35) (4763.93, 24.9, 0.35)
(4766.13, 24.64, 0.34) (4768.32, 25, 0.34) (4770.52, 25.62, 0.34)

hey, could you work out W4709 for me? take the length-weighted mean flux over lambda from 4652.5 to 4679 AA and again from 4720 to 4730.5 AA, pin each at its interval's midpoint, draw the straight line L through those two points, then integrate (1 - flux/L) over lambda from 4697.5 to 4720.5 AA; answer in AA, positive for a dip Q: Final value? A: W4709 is 0.3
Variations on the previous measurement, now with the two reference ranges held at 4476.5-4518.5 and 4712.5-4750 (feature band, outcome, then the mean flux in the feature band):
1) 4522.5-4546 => 0.79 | 23.8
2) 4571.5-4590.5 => 0.27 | 24.4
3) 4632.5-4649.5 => 0.06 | 24.8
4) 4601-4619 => 0.02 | 24.8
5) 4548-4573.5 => 0.41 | 24.3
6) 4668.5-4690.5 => 0.01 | 25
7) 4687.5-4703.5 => -0.10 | 25.2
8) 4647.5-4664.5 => -0.03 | 25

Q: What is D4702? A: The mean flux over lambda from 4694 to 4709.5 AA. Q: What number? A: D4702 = 24.7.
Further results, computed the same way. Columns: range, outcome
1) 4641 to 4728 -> 25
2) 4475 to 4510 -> 24.4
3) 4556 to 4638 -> 24.7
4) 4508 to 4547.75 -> 24.2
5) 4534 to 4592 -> 24.3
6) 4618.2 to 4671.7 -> 24.9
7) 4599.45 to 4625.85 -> 24.9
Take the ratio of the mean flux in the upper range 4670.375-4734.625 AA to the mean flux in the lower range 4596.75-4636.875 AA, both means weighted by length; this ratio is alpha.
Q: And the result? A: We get 1.01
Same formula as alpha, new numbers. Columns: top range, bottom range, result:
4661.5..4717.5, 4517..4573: 1.04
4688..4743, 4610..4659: 1.01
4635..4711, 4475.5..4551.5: 1.03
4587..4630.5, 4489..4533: 1.02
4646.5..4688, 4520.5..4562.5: 1.04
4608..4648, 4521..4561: 1.05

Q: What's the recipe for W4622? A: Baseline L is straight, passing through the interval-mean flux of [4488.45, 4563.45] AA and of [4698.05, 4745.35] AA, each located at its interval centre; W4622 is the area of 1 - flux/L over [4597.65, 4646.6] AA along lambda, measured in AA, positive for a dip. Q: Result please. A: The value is -0.63 AA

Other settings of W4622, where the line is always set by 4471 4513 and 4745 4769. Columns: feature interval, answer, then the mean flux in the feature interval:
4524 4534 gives 0.5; 23.2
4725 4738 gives 0.1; 24.9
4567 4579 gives -0.1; 24.9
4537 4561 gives 0.3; 24.3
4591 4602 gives 0.1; 24.6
